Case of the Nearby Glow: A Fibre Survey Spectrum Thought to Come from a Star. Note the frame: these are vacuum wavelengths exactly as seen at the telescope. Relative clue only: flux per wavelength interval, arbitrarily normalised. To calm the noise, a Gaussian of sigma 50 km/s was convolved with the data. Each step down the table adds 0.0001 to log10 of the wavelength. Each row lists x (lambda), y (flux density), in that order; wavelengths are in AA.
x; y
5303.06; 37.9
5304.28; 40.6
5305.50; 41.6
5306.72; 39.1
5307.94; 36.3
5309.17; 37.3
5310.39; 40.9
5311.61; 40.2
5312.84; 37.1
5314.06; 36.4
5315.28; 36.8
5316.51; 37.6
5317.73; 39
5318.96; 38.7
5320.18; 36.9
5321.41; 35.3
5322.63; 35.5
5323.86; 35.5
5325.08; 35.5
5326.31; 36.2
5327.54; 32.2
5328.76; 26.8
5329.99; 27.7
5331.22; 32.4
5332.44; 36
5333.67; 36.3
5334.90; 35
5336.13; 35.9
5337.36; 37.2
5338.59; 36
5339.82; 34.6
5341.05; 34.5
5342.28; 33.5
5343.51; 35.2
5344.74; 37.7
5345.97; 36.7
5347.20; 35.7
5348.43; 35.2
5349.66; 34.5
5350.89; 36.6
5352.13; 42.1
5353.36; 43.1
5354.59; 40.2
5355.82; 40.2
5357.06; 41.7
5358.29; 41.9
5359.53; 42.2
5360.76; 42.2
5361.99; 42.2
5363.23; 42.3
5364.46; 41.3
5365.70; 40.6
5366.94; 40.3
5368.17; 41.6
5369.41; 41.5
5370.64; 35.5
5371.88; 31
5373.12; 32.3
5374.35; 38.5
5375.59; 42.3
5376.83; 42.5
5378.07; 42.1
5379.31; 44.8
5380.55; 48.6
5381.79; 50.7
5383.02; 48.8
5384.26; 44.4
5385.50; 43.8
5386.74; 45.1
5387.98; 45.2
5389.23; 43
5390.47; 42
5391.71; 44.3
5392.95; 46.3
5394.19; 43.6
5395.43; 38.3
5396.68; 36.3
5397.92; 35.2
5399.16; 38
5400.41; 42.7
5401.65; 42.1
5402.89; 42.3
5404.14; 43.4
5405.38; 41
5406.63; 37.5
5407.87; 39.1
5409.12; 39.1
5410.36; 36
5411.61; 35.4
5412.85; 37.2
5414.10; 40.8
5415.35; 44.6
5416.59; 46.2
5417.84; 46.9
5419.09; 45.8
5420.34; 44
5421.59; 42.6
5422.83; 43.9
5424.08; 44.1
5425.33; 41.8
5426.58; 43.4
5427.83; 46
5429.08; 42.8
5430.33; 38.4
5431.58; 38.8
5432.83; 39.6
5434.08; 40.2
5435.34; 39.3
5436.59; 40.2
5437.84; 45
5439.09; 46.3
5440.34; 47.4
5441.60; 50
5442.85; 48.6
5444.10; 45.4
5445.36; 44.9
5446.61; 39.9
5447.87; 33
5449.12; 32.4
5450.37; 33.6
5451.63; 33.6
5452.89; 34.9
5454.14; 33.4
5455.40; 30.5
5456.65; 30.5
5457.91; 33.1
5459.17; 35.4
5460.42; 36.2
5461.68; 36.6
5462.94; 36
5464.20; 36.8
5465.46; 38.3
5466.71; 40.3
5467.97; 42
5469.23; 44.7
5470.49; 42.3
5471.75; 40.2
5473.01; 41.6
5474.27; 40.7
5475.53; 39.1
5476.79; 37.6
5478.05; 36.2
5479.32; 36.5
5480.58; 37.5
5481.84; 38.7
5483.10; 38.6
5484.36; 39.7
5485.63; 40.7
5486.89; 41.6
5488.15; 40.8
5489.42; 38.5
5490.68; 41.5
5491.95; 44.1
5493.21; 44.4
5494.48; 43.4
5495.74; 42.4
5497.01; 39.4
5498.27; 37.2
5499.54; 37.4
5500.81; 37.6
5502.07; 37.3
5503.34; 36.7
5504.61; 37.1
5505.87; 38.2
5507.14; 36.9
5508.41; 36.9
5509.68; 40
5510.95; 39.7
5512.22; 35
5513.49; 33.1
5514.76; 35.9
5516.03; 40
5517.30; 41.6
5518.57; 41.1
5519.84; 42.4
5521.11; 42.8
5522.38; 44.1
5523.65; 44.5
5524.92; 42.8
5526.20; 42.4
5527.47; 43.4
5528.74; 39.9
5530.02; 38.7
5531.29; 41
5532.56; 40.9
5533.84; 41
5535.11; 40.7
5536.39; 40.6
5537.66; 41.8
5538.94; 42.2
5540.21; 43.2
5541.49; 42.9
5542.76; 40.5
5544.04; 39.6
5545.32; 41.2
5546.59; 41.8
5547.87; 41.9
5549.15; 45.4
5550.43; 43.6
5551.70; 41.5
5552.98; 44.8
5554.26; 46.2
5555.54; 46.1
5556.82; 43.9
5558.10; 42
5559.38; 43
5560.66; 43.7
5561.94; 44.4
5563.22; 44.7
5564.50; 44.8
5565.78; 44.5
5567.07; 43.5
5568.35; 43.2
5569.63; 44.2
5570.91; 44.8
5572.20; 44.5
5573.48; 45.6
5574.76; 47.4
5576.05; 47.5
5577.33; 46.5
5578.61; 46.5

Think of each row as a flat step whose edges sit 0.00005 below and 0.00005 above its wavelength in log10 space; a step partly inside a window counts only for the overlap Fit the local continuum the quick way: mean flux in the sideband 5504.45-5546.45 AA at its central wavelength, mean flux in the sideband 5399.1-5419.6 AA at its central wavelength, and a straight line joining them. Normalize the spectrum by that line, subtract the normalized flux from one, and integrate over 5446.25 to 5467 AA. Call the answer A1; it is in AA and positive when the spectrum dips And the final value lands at 3.1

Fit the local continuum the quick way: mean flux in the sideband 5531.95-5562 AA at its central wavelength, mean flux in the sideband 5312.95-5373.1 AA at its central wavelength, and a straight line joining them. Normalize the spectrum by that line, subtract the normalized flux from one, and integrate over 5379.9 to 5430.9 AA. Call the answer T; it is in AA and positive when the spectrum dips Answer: -4.9 AA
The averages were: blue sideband 37.1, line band 42.5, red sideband 42.6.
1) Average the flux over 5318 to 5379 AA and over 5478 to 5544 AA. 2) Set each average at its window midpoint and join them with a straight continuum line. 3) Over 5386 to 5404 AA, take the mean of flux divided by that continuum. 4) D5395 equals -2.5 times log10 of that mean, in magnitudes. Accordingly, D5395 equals -0.10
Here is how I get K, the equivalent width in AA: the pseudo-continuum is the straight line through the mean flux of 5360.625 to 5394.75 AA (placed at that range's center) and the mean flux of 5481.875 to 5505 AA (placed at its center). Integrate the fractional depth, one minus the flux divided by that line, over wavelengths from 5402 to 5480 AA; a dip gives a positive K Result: 1.9 AA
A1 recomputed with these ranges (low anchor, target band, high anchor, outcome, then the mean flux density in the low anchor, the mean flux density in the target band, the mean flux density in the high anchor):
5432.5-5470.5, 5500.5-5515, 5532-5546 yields 1.2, 39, 37.1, 41.3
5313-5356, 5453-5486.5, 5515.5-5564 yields 2.0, 35.9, 37.8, 42.4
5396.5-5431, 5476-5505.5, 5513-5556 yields 1.6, 41.4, 39.3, 41.8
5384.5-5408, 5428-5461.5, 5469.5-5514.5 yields 1.1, 41.6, 39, 39.1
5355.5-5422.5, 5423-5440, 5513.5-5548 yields -0.2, 41.6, 42.1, 41.3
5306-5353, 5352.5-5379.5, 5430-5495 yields -2.5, 36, 40.4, 39.4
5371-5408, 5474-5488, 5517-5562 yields 1.1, 41.8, 38.8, 42.4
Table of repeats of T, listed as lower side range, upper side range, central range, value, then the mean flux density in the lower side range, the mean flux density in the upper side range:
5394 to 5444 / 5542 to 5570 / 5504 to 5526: 1.7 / 41.9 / 43.4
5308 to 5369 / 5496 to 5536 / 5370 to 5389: -2.3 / 37.4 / 39.6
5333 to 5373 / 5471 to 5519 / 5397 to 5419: -1.1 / 38.2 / 39.1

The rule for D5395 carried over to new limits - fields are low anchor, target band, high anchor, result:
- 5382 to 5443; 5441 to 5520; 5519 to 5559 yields 0.10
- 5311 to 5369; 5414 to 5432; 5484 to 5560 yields -0.12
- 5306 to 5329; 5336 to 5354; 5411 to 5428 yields 0.05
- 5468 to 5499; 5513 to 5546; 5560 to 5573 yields 0.04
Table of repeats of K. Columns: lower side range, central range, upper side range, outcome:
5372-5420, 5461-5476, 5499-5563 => 0.6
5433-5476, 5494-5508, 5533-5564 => 0.9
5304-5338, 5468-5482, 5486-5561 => 0.1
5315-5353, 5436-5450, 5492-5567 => -1.5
